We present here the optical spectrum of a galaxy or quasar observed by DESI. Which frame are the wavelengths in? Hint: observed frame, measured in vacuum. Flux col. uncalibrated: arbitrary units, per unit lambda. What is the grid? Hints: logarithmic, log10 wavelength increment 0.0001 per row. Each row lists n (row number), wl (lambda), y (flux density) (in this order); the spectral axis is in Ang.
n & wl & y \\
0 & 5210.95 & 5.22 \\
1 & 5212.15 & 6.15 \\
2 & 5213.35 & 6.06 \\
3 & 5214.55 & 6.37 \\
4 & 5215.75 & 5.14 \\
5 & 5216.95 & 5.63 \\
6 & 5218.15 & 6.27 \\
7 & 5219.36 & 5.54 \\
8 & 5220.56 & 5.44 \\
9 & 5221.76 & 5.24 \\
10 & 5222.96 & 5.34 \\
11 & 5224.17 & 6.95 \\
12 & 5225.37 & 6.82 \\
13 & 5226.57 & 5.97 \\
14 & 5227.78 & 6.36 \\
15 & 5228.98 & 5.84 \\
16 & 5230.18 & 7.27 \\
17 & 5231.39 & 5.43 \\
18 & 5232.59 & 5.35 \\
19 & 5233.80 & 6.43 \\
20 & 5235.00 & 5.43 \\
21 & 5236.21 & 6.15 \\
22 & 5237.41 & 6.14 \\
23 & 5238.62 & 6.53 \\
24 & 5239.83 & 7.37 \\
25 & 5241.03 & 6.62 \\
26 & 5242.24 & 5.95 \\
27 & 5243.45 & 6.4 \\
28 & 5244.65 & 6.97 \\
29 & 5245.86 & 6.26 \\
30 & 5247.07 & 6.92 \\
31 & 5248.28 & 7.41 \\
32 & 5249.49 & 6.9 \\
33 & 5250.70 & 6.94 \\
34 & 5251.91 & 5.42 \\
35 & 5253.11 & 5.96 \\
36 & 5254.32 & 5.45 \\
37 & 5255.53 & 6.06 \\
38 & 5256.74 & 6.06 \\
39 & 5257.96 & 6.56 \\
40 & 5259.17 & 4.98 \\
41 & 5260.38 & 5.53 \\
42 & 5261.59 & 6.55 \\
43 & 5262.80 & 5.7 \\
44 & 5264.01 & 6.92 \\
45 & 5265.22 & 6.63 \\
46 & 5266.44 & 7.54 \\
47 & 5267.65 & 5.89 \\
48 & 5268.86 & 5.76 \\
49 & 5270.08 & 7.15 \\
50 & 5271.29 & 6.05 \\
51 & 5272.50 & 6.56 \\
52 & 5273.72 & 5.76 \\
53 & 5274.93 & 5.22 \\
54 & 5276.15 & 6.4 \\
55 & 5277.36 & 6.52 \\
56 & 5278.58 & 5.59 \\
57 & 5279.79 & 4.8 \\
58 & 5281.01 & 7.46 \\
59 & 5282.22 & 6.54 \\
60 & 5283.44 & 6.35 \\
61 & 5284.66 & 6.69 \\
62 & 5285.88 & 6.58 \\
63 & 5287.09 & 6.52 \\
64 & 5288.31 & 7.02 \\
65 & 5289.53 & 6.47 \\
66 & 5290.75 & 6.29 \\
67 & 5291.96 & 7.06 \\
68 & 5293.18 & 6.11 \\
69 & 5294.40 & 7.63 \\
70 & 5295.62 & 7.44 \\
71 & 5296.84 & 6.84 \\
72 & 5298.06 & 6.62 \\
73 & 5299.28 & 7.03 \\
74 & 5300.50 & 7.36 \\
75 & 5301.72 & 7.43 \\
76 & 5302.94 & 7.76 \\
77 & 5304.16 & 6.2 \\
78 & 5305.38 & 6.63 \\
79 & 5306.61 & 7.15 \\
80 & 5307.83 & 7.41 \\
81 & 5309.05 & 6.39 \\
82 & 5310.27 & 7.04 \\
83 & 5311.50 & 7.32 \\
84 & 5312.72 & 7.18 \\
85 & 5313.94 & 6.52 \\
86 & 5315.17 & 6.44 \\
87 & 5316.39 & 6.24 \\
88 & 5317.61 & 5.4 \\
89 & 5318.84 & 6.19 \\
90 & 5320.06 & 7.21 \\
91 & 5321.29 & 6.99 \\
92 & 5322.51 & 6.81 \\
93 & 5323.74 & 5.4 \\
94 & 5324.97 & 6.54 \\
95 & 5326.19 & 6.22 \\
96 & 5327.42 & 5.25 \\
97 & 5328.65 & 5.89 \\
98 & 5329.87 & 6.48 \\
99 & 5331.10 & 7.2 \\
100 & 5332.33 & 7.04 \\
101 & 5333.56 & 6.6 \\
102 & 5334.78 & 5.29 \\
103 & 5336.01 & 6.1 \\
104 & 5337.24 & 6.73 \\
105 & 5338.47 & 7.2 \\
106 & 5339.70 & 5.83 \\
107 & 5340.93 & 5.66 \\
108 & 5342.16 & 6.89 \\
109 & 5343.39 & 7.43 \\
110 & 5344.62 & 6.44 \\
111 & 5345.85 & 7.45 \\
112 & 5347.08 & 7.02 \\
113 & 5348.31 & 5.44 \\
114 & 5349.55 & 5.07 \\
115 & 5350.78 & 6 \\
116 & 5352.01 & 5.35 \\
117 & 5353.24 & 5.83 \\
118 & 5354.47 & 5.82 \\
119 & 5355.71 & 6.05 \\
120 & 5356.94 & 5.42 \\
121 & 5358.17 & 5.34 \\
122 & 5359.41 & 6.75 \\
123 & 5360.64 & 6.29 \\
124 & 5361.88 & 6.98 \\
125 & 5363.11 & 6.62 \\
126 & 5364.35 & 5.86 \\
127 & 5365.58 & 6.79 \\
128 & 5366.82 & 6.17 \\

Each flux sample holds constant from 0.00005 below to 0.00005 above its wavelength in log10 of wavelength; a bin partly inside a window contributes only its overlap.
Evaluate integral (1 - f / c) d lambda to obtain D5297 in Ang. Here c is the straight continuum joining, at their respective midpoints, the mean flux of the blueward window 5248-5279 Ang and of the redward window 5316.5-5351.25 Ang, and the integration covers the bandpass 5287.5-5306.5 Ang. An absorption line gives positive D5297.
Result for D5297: -2.0 Ang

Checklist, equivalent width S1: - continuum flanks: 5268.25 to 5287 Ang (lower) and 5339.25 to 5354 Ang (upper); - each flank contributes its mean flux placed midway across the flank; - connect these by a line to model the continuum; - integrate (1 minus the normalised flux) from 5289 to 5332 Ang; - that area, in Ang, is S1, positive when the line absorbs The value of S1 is -3.3 Ang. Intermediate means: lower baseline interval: 6.24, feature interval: 6.69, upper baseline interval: 6.2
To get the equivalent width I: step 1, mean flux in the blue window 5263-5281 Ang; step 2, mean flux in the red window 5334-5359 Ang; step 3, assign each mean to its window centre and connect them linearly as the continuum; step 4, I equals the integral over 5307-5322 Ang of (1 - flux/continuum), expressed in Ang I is -1.3 Ang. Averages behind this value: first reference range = 6.23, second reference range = 6.13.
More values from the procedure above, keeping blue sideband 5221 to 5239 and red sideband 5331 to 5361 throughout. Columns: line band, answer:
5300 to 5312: -1.7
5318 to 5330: -0.1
